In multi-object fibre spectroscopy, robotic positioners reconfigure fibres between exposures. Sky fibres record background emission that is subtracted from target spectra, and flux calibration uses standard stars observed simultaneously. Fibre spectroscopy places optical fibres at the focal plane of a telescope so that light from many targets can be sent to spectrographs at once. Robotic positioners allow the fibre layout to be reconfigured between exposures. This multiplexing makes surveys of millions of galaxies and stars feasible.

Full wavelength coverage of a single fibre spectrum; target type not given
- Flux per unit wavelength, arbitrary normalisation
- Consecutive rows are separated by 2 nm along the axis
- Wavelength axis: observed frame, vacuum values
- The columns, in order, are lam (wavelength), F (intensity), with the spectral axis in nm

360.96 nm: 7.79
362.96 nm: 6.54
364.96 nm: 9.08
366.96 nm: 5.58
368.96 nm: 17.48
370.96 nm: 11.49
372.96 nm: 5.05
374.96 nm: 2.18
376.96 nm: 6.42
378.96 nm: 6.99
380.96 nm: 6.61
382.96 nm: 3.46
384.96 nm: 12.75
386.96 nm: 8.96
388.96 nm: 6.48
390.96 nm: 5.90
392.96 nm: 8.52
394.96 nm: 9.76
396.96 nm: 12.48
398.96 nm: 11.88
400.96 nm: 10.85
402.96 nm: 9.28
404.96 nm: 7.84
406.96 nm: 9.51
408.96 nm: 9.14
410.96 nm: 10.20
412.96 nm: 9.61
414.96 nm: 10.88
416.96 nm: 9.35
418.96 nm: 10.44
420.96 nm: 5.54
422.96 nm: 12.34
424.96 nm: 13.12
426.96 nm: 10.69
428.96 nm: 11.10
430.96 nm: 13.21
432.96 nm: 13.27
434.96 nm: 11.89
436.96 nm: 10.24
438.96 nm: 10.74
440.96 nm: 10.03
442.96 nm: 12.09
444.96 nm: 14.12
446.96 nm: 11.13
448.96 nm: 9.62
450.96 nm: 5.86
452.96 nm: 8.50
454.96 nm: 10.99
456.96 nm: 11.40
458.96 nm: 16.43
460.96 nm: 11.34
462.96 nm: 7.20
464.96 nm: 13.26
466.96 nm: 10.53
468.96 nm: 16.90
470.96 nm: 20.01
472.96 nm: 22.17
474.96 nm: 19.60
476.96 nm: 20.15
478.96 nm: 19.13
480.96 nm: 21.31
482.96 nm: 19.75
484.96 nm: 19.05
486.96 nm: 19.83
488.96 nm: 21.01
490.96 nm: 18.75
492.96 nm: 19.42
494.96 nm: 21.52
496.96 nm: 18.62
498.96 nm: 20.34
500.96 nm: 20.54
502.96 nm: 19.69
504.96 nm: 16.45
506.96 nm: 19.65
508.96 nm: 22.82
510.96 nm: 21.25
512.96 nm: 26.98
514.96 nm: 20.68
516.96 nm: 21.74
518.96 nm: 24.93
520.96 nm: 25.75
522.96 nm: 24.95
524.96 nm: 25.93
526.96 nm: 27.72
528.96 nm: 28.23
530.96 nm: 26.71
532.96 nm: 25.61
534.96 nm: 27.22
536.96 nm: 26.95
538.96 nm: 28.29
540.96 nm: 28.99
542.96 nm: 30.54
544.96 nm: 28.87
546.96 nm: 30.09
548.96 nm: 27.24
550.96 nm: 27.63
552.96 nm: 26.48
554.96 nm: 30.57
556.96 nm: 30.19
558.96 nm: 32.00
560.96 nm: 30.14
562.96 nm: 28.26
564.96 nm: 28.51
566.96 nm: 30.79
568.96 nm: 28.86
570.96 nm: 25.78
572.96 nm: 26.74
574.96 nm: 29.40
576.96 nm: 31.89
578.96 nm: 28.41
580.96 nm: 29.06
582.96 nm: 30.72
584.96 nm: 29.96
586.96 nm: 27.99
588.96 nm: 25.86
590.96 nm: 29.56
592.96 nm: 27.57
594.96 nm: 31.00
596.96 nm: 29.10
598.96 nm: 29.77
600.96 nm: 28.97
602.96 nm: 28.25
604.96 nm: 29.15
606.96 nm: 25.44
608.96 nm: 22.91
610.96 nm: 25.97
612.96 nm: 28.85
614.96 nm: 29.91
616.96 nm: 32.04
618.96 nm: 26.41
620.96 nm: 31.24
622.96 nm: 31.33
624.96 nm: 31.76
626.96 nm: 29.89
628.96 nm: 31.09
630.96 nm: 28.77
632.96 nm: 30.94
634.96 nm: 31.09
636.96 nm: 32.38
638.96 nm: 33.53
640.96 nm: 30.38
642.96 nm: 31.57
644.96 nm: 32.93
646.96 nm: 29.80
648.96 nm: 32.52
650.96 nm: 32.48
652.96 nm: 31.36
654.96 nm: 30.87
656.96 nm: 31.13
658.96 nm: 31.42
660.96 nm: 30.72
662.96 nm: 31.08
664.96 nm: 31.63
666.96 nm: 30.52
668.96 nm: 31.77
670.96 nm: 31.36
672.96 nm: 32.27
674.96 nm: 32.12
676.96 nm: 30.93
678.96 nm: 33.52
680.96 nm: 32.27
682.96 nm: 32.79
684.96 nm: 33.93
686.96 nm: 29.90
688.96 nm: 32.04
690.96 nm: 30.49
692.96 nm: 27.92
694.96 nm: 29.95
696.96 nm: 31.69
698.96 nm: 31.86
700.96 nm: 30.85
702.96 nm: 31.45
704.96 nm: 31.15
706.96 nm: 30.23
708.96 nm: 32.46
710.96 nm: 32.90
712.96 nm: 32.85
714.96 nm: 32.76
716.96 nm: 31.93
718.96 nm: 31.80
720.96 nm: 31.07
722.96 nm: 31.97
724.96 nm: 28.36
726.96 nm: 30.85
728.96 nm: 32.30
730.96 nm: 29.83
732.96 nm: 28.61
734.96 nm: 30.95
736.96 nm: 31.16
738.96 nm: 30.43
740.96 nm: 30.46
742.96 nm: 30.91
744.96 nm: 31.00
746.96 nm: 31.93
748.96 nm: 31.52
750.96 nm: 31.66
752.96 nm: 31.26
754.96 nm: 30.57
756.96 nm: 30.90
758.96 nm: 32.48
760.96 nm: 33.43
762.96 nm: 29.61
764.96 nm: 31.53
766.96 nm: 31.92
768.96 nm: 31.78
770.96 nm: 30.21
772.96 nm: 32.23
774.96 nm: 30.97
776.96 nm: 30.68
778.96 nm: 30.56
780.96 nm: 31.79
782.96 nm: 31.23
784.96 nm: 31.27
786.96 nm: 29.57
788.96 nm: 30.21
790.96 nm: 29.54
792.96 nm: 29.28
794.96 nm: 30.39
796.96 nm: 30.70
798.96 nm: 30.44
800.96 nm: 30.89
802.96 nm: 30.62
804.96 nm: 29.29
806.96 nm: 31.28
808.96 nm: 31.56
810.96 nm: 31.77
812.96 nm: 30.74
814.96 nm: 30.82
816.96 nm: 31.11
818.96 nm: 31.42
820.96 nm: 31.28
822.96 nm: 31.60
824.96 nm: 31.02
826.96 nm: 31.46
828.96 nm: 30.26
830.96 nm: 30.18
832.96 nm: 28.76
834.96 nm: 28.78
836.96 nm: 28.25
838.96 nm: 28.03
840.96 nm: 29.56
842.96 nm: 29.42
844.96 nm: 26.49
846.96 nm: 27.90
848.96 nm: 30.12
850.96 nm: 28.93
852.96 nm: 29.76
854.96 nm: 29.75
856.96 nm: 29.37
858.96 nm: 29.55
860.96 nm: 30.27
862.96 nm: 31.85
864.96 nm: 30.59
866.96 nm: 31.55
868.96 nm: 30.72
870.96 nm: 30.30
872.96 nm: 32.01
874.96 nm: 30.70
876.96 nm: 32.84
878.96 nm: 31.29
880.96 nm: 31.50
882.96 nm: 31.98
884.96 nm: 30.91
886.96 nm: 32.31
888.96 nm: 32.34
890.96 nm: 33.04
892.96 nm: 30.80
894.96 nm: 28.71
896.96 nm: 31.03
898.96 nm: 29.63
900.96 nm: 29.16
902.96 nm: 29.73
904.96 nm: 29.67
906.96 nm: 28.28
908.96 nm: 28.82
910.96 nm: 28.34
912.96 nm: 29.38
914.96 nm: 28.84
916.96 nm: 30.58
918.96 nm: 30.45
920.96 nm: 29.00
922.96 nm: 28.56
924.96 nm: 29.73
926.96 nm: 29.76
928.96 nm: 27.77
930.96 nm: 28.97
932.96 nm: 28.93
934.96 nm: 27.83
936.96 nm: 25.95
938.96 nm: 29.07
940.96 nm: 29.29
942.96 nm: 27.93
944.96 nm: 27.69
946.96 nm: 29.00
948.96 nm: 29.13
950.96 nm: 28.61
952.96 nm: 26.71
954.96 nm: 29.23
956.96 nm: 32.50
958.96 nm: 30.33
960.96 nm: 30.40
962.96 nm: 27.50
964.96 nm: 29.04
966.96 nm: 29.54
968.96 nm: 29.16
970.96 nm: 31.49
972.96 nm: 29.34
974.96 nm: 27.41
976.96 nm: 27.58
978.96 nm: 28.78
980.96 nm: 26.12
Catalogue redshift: 0.175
